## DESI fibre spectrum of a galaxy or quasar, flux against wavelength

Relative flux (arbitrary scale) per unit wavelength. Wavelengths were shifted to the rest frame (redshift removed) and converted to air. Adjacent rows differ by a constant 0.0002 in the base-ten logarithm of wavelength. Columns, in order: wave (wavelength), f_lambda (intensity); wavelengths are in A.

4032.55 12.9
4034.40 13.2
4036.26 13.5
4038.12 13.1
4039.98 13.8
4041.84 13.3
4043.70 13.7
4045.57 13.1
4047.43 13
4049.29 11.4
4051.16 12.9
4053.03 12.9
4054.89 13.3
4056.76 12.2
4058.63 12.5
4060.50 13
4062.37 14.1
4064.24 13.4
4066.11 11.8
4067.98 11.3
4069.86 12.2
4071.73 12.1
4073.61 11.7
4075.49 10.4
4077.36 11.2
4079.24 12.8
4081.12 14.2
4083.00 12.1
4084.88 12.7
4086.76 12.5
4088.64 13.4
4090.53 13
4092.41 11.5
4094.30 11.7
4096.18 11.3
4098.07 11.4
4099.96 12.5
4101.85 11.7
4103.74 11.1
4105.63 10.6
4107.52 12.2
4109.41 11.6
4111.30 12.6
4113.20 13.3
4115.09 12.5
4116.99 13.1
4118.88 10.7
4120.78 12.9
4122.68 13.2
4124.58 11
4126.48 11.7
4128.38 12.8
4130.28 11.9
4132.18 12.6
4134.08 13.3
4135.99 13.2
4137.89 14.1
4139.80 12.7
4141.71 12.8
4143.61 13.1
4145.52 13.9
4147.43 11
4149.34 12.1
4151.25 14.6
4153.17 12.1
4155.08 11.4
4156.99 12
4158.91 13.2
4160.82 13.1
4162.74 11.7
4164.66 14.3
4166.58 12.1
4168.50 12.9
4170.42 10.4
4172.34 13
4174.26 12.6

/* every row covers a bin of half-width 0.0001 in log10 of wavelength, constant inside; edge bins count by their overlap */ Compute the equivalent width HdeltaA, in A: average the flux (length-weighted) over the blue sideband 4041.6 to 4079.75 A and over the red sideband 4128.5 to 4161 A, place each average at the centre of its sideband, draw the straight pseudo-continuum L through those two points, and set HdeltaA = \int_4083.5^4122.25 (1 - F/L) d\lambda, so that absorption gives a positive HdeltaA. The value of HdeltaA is 1.5 A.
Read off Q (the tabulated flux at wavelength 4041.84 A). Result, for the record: 13.3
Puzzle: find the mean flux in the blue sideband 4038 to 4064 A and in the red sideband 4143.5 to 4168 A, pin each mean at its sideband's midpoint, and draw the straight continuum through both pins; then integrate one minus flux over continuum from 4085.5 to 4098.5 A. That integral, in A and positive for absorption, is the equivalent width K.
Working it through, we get 0.73 A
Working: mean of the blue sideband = 13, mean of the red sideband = 12.6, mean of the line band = 12.2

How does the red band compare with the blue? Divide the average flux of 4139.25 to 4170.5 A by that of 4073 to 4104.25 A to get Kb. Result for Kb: 1.0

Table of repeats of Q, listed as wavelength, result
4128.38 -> 12.8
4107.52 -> 12.2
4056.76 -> 12.2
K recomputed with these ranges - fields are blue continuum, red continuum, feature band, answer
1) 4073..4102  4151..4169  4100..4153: -0.1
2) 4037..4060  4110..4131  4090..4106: 1.1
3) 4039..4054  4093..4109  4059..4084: 0.0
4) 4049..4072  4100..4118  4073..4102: 0.4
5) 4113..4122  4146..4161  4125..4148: -0.5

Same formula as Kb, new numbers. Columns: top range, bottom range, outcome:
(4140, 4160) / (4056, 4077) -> 1.03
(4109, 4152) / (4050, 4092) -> 1.01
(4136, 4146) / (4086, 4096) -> 1.08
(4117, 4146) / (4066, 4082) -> 1.06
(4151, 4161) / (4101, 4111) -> 1.09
